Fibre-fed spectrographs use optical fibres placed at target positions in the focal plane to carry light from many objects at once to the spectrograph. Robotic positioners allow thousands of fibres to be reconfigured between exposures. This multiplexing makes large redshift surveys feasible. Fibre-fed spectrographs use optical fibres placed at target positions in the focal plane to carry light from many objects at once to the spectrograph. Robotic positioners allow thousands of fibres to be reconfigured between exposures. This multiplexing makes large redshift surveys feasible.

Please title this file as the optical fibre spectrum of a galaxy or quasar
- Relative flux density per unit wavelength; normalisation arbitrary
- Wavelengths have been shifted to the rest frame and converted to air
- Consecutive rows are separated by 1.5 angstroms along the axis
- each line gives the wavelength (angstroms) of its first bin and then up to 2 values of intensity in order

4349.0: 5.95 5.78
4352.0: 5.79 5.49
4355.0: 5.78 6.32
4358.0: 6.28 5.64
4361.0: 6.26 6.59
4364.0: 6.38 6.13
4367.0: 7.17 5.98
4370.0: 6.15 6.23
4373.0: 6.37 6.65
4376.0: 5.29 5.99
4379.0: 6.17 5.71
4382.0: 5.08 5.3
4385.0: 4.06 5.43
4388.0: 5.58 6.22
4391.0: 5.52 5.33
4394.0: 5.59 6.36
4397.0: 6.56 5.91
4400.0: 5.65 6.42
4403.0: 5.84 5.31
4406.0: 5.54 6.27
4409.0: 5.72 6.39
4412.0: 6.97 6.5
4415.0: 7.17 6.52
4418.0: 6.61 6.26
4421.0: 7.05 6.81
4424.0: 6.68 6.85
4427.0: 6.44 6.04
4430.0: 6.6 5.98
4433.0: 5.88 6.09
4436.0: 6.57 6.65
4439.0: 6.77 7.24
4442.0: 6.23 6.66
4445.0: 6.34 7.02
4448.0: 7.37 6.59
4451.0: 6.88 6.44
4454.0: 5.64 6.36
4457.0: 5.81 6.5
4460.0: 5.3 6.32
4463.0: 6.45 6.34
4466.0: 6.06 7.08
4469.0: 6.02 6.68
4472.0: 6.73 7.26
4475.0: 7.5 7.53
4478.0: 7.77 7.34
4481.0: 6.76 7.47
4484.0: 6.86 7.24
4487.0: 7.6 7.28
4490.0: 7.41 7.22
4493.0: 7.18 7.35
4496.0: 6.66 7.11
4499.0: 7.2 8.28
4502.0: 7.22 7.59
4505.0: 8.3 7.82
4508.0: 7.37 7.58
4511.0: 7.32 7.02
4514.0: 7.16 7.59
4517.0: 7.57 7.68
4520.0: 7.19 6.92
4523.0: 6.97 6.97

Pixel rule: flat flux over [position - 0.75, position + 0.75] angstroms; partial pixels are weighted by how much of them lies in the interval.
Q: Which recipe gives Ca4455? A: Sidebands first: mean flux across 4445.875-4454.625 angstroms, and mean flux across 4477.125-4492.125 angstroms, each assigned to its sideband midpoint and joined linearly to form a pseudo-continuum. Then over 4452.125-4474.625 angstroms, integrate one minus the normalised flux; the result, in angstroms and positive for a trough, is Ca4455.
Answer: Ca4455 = 1.8 angstroms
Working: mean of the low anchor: 6.67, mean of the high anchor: 7.3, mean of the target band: 6.35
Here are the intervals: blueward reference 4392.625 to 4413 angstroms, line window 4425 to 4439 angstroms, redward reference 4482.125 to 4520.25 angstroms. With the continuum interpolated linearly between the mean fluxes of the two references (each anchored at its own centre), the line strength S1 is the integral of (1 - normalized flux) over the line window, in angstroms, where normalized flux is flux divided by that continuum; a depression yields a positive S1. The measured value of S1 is 0.2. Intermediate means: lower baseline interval 6.02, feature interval 6.36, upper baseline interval 7.4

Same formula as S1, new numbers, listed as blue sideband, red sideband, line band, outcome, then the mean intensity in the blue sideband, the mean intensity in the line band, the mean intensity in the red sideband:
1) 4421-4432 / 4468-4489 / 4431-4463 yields 1.68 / 6.54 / 6.42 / 7.14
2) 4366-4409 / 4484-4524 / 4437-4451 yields -0.40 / 5.85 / 6.77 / 7.37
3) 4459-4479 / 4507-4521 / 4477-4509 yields -1.44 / 6.7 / 7.39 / 7.39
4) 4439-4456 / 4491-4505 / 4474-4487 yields -0.39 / 6.63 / 7.32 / 7.37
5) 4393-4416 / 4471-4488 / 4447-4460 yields 0.91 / 6.14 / 6.39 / 7.27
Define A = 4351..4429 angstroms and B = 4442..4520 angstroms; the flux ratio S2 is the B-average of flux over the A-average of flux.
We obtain 1.15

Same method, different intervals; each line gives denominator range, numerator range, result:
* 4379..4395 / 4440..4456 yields 1.22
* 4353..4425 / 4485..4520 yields 1.22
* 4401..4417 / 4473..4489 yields 1.18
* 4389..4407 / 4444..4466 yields 1.09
